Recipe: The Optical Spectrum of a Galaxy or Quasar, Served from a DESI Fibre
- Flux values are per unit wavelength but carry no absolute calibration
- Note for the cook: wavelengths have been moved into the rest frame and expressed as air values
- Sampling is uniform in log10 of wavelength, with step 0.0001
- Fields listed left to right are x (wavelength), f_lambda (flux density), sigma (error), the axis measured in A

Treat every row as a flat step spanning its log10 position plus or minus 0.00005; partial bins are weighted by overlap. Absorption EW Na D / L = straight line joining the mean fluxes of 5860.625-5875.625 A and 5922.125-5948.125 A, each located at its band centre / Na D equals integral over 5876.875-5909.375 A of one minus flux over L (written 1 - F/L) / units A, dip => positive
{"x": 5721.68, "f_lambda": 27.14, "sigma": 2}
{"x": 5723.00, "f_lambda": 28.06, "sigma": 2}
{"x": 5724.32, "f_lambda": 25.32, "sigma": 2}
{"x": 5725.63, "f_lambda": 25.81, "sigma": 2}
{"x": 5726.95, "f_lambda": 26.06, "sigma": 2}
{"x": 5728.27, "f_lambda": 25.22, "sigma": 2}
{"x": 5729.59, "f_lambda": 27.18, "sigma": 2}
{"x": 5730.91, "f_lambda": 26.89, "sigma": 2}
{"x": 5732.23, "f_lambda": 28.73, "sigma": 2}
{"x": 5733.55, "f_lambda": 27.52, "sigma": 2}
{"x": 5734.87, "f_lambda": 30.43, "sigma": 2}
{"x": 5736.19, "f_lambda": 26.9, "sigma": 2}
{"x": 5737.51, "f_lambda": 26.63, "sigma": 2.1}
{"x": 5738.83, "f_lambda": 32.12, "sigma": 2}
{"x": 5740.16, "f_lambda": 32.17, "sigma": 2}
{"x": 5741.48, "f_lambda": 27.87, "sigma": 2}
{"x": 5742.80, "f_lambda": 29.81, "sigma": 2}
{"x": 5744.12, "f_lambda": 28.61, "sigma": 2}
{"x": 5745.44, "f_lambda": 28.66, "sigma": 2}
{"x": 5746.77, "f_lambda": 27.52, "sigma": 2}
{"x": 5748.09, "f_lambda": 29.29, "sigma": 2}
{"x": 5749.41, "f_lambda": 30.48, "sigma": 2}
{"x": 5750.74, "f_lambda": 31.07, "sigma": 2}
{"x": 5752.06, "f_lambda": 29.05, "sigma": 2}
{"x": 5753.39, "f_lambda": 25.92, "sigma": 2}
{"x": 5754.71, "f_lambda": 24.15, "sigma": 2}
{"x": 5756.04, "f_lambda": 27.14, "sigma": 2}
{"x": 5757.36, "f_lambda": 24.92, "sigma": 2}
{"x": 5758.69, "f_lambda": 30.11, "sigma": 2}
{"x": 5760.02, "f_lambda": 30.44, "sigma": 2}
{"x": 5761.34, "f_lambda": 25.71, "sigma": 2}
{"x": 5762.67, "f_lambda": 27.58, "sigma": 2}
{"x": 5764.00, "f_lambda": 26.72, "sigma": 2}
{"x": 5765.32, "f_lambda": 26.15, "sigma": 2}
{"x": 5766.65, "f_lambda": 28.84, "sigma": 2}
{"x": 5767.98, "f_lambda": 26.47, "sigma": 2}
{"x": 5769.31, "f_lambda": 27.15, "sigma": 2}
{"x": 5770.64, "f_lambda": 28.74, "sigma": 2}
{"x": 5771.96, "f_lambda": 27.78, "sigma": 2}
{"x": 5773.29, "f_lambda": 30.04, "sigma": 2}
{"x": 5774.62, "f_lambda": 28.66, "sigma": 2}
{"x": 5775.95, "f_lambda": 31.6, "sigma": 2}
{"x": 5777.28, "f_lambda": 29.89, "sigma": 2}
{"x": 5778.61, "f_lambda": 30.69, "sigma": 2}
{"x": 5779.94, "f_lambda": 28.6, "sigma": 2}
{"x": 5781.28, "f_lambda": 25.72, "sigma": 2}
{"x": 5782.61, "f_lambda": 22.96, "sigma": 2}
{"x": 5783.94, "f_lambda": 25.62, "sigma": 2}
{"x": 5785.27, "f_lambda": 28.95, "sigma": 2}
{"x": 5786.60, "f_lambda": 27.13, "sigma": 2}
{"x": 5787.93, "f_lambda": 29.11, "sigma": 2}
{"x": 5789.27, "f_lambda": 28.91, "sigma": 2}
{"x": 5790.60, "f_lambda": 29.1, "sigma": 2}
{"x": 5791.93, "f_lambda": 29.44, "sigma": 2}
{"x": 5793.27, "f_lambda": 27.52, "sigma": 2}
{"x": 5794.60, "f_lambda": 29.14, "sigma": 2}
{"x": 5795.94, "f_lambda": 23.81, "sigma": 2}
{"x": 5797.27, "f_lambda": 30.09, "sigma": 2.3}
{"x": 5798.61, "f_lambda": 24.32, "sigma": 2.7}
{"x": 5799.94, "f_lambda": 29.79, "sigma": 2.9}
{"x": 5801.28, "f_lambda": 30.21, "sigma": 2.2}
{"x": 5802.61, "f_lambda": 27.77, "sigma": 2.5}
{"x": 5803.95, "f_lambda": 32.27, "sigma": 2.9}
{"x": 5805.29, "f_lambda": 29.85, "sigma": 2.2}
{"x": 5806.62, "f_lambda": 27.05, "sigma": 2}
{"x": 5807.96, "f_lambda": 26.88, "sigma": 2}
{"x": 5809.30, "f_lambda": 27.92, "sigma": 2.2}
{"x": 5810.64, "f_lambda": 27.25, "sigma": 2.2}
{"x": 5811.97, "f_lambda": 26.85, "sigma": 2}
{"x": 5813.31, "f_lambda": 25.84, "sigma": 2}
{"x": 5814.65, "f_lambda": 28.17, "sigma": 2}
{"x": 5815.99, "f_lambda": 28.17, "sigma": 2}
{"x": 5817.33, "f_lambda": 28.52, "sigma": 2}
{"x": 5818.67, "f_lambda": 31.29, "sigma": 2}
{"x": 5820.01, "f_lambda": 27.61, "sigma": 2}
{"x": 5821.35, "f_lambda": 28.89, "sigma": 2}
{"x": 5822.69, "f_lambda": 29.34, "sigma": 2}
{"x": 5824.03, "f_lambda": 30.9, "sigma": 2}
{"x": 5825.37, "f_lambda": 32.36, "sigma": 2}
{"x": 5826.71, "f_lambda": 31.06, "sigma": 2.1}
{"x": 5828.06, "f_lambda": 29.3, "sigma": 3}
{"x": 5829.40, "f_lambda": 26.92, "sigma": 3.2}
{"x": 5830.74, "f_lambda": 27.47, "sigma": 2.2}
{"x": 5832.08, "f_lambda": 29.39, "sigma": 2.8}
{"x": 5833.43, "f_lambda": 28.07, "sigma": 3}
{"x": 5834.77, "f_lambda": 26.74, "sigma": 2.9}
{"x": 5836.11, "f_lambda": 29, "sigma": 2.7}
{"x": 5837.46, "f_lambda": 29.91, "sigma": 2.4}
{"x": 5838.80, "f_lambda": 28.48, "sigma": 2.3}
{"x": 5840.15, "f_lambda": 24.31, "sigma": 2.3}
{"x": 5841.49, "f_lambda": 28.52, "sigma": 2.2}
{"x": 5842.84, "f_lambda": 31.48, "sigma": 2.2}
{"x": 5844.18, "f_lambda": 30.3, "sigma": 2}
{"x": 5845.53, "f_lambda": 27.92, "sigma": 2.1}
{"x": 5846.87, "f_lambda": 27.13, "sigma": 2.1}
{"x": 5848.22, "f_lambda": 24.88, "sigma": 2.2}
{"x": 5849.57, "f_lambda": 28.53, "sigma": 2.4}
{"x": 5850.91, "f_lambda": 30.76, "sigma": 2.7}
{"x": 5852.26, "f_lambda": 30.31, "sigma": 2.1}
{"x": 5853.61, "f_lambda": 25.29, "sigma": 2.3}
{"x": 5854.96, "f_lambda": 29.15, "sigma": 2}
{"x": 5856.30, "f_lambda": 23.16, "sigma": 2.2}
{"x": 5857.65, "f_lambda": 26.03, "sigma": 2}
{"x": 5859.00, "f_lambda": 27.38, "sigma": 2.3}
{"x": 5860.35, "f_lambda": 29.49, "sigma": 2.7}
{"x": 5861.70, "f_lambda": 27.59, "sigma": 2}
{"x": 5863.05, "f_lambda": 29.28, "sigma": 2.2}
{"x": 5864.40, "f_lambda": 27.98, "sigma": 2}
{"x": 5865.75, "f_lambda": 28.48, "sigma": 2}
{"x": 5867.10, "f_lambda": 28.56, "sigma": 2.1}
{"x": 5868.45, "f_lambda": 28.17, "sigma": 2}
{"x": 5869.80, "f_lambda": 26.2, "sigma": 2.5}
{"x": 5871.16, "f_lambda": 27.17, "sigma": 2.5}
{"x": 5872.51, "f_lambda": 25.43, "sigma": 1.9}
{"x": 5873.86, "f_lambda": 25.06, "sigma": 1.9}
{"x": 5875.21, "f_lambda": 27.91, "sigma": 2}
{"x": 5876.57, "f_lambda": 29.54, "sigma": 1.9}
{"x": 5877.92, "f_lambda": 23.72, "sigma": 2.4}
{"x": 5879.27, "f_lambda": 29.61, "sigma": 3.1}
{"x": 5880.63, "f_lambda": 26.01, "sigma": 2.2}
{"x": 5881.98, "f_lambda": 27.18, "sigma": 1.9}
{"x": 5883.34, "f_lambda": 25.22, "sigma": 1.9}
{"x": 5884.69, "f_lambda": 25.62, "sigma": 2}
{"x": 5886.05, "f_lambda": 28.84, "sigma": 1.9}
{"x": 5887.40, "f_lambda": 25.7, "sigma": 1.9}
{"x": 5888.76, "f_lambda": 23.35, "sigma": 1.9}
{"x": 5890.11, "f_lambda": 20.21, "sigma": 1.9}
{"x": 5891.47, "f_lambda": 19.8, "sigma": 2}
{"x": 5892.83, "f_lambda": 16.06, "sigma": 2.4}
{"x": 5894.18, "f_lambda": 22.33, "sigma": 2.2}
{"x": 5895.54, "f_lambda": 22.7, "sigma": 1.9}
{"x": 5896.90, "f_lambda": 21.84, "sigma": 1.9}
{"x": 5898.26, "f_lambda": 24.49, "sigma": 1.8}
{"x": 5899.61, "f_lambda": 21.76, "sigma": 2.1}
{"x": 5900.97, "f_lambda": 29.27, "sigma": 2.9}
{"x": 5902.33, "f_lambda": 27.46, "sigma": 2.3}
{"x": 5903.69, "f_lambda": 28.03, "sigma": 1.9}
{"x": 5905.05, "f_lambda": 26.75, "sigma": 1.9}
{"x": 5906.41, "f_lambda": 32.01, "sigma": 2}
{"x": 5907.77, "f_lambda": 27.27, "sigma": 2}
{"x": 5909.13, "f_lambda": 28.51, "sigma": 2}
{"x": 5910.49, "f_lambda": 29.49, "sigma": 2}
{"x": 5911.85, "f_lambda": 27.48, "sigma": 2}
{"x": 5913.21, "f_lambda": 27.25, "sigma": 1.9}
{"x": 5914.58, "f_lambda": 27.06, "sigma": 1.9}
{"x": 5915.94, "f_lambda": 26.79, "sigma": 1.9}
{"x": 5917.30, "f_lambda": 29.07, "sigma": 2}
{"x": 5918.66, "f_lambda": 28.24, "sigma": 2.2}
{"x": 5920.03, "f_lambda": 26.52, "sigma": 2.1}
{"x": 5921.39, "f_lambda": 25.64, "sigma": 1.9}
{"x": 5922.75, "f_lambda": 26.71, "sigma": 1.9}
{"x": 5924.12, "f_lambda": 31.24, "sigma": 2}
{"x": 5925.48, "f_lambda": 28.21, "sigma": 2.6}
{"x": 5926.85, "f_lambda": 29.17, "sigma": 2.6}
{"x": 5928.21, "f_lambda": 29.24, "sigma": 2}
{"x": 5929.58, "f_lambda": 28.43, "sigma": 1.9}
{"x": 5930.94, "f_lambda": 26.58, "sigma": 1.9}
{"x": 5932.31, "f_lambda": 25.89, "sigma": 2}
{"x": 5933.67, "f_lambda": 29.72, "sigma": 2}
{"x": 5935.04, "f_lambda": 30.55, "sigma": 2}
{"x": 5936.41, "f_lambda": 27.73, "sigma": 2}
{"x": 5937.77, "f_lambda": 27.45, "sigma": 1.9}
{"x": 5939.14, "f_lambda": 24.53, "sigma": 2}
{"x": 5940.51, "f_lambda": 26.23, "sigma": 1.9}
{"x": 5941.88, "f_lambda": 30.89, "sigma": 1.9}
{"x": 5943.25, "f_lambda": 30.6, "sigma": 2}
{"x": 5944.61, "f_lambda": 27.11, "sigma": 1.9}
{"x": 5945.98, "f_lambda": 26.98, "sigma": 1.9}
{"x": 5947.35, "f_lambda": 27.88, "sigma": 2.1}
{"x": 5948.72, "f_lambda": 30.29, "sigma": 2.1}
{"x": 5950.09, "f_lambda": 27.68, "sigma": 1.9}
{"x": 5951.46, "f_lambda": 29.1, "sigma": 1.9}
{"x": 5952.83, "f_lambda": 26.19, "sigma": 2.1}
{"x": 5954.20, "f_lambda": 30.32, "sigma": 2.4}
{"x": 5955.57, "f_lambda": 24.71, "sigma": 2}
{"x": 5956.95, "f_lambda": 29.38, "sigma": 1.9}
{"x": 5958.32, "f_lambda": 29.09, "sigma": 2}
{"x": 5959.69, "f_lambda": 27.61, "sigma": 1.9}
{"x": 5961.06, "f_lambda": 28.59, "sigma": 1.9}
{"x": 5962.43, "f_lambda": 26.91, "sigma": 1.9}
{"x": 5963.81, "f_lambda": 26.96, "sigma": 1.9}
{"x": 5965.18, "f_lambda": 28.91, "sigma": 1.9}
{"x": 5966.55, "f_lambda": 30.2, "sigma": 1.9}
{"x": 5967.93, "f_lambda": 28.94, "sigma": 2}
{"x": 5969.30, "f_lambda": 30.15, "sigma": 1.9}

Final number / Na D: 3.0 A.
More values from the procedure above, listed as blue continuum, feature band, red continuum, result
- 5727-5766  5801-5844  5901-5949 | -0.94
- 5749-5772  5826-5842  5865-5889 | -0.67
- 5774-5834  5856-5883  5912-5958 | 0.94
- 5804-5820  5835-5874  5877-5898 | -3.09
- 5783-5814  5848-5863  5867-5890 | -0.42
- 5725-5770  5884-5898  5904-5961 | 2.67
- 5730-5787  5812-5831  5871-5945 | -0.97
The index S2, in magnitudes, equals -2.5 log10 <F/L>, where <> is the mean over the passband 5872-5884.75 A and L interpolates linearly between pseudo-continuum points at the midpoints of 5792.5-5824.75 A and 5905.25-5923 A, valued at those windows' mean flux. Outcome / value 0.06 mag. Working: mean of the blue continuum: 28.3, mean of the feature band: 26.6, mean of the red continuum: 27.9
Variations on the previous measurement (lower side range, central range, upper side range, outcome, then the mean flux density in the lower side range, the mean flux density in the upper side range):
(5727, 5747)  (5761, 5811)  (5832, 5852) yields 0.012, 28.4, 28.4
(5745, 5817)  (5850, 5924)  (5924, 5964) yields 0.062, 28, 28.1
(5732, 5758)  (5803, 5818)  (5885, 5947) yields -0.011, 28.5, 26.7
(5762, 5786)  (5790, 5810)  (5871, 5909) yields -0.039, 27.9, 25.4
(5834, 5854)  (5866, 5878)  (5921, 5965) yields 0.045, 28.3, 28.1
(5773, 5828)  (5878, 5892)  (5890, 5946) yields 0.089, 28.5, 26.8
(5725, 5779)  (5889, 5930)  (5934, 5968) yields 0.077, 28.2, 28.2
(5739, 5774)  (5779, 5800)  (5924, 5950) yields 0.029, 28.2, 28.3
